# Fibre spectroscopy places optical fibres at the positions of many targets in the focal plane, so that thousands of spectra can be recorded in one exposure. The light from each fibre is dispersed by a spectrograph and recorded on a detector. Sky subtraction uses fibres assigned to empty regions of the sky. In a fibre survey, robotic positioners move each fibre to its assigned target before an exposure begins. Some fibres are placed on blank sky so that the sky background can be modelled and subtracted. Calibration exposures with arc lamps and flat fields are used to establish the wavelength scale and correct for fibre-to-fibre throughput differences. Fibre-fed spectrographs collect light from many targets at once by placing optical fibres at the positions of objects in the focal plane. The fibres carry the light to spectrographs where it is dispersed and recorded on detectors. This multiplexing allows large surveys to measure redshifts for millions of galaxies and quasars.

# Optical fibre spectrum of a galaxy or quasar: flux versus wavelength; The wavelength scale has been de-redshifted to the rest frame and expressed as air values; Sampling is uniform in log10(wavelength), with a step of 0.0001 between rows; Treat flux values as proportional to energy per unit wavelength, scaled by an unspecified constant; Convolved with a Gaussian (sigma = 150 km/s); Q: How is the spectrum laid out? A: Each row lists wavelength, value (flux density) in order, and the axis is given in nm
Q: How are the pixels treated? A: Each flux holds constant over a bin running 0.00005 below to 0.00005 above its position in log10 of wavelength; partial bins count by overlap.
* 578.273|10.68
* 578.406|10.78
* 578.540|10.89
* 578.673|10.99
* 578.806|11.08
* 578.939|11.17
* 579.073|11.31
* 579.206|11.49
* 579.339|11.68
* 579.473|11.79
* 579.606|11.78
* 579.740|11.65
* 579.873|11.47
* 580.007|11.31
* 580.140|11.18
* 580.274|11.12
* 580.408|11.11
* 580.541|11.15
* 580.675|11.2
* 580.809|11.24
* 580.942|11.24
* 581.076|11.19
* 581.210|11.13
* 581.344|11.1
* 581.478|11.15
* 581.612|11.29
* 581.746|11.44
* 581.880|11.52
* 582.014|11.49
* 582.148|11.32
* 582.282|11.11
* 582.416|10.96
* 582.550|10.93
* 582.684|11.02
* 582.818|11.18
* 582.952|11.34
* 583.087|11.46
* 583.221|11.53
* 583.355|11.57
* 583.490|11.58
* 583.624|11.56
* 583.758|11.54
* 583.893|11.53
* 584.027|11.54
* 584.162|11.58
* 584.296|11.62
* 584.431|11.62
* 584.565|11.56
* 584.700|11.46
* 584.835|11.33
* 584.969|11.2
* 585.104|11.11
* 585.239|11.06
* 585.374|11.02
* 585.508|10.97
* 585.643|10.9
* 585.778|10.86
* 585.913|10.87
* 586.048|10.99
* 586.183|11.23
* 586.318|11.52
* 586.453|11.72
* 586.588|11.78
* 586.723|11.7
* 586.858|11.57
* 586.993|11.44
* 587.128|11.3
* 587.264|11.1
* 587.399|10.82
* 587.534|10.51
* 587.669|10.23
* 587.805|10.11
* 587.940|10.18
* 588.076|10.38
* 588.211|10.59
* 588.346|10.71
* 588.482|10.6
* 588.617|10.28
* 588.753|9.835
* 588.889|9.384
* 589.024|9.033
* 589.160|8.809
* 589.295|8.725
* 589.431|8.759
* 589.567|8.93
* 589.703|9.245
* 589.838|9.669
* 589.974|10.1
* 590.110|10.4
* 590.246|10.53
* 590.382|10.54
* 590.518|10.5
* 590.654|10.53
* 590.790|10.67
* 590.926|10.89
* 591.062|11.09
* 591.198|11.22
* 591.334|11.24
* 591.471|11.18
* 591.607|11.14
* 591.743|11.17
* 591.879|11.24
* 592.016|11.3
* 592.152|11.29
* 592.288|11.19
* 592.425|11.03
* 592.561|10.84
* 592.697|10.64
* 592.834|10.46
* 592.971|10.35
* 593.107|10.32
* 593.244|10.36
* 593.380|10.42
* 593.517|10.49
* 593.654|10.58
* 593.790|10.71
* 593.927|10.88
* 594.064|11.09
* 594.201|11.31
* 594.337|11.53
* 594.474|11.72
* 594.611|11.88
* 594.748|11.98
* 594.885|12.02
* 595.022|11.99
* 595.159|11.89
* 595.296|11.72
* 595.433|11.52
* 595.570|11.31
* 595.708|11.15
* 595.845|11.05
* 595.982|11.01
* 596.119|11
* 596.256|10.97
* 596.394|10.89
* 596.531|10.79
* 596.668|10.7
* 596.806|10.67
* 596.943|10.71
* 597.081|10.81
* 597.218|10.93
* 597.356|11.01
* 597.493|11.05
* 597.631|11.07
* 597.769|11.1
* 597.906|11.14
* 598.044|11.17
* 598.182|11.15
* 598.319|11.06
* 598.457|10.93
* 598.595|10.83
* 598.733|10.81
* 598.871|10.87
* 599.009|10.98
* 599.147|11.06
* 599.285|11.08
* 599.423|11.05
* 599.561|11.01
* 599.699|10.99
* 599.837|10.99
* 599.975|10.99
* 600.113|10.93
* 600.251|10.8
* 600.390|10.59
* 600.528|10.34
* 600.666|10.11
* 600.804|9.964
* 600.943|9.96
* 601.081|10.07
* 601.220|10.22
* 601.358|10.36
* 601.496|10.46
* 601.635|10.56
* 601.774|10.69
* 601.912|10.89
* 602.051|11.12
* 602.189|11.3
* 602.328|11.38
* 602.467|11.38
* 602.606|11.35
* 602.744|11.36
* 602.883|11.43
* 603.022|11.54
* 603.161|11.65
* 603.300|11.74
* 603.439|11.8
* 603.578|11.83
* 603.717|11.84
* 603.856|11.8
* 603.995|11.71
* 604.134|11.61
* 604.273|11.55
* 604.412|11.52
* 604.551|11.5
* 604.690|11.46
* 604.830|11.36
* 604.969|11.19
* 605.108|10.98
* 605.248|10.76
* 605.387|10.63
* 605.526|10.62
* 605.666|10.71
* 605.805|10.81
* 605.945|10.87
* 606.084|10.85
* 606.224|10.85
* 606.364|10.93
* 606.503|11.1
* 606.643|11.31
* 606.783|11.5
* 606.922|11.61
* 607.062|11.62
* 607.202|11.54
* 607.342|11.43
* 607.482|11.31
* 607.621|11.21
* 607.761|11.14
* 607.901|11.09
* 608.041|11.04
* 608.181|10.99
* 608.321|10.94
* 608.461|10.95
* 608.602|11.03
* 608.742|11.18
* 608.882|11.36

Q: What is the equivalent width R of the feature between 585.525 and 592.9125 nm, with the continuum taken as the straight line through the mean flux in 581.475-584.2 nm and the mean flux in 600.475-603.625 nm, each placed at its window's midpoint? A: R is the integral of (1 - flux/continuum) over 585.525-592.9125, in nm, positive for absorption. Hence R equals 0.401 nm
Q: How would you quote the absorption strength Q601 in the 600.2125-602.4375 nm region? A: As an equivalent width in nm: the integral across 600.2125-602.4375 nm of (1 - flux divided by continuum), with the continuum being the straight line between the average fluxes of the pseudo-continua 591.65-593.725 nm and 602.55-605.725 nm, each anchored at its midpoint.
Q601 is 0.13 nm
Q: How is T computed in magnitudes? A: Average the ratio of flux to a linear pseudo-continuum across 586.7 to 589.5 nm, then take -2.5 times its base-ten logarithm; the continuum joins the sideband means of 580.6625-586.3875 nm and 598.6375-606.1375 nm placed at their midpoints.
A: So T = 0.10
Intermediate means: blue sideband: 11.3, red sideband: 11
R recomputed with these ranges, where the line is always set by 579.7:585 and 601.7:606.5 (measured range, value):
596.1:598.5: 0.07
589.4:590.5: 0.14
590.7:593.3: 0.09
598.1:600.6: 0.08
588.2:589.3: 0.15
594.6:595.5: -0.04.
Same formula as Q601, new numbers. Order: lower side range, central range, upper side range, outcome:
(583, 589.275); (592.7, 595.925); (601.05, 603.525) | -0.04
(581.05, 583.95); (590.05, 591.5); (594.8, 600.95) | 0.05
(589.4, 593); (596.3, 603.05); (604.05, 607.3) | 0.05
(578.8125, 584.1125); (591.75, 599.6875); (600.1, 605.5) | 0.07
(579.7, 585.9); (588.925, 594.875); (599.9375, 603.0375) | 0.22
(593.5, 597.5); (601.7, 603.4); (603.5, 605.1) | 0.02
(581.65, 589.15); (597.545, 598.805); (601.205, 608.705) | 0.01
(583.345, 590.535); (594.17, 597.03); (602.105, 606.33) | -0.08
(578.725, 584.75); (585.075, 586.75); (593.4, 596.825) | 0.02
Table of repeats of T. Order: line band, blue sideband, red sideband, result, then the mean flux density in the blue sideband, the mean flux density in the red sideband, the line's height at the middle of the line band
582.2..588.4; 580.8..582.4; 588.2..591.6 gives -0.041 mag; 11.3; 10.1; 10.8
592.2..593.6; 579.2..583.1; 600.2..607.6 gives 0.057 mag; 11.3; 11.1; 11.2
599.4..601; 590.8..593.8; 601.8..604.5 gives 0.069 mag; 10.9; 11.5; 11.3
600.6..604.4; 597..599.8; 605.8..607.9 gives 0.000 mag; 11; 11.2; 11.1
